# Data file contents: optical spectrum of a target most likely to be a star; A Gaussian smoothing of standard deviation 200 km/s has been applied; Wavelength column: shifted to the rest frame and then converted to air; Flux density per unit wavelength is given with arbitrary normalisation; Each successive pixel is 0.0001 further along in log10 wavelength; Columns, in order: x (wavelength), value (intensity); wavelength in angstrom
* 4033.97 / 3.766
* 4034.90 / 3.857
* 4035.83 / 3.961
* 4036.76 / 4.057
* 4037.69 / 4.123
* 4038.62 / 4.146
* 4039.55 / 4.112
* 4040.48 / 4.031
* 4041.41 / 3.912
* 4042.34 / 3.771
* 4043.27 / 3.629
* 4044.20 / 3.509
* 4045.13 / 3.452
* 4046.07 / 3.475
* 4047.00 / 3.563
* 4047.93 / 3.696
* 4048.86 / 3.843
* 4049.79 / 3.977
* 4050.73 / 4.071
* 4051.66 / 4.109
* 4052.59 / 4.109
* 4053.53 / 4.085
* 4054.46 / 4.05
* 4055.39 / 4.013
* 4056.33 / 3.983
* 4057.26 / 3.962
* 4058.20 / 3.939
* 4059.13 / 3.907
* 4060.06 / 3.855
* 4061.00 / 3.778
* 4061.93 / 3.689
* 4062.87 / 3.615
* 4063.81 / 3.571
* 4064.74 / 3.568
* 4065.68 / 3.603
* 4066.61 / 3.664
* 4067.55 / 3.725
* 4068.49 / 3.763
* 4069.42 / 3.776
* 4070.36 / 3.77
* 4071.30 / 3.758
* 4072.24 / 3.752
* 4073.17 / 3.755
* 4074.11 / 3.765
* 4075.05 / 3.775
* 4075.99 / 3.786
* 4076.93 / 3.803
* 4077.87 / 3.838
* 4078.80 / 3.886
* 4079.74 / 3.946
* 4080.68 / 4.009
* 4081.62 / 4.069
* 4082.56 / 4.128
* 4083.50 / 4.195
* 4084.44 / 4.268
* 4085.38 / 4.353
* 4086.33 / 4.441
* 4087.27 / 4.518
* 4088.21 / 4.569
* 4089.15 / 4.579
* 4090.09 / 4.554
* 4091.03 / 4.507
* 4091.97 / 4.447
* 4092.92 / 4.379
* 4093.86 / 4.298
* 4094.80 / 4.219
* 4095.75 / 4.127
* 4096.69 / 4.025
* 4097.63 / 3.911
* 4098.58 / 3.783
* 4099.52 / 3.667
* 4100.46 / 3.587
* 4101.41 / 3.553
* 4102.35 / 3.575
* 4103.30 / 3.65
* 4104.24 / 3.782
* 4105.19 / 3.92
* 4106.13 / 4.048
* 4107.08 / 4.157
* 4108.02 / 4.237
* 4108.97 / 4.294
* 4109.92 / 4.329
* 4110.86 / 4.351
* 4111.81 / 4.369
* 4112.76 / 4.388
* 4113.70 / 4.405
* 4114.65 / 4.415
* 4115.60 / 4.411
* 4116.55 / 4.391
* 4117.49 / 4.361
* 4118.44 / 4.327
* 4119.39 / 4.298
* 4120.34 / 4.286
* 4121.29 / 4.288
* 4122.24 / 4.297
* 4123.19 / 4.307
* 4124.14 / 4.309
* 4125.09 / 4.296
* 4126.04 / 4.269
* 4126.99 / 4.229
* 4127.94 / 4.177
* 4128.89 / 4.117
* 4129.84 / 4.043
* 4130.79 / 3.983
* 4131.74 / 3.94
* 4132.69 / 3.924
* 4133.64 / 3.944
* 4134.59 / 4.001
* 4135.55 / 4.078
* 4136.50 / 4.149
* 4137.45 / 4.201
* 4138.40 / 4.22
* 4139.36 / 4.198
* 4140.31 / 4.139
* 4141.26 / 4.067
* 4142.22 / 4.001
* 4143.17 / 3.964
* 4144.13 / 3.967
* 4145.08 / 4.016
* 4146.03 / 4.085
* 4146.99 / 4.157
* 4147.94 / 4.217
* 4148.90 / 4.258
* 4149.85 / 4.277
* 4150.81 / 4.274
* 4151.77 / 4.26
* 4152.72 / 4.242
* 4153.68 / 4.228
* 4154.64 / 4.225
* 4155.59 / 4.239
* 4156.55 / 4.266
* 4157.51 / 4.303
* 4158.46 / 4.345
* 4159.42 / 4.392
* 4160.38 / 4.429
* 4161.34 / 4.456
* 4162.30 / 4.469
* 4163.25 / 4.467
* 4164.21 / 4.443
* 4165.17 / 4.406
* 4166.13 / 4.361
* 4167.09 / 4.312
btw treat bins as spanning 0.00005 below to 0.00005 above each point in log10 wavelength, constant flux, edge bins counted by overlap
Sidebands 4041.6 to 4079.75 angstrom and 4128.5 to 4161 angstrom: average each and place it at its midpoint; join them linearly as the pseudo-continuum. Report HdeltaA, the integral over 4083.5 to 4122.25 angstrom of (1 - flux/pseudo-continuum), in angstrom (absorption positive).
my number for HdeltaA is -2.2 angstrom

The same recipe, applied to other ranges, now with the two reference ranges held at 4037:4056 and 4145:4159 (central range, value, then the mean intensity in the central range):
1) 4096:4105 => 0.7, 3.74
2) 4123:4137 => 0.2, 4.12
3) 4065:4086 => 0.5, 3.88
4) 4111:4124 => -0.7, 4.35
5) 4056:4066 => 0.4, 3.77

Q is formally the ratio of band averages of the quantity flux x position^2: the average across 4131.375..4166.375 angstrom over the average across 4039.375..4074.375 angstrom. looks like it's 1.2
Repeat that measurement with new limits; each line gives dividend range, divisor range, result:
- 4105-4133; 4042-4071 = 1.15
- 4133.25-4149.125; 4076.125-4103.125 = 1.02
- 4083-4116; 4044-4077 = 1.12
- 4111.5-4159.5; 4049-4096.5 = 1.08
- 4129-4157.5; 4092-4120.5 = 1.02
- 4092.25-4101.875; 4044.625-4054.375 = 1.05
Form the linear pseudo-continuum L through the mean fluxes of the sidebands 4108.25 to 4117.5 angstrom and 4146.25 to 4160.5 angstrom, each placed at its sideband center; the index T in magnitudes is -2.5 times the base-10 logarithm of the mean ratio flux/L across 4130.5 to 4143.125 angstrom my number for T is 0.06 mag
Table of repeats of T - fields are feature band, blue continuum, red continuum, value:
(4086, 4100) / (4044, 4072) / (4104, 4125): -0.046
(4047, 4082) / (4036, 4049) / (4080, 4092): 0.065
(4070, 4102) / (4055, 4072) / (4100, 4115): -0.038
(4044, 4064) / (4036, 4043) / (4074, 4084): 0.040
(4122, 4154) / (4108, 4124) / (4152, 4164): 0.051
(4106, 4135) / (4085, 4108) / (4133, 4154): -0.029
